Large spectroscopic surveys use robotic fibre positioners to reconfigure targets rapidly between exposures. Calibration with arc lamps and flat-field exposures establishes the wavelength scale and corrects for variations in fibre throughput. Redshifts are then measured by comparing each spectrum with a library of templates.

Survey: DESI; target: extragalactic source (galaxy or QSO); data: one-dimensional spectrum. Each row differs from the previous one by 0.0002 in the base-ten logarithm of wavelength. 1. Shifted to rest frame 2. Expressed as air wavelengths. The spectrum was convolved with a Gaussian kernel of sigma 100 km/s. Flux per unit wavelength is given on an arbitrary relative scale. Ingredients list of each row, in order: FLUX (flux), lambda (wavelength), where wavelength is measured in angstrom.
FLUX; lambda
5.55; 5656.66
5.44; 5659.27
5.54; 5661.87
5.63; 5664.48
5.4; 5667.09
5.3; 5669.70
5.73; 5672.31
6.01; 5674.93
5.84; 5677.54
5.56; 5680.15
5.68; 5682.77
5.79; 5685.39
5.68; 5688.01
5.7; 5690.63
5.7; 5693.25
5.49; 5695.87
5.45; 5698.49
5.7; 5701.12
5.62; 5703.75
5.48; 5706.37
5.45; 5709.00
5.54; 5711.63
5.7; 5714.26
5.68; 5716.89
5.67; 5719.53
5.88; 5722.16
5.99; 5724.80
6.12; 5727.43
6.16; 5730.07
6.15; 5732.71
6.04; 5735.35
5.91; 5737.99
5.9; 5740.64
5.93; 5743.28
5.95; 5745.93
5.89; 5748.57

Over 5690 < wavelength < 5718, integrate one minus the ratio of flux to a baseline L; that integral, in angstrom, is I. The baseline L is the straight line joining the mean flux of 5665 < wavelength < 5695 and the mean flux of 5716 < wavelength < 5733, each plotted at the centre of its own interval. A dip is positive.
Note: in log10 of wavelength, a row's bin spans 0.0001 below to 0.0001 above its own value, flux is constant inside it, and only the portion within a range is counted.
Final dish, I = 1.10 angstrom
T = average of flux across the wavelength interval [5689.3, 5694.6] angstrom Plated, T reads 5.7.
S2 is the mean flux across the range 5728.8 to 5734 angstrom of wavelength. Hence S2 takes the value 6.15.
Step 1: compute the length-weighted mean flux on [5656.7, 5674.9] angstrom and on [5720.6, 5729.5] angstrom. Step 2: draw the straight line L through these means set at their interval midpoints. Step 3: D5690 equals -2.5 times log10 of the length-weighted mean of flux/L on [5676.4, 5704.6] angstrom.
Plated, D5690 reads 0.015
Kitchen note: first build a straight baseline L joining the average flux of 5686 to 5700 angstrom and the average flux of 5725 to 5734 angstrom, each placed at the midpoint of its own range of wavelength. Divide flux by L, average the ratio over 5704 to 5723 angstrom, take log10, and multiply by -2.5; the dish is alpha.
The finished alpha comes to 0.053 mag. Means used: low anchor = 5.61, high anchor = 6.13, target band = 5.62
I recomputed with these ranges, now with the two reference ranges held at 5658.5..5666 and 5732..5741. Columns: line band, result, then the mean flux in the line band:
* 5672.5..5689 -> -0.3 angstrom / 5.76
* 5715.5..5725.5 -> 0.2 angstrom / 5.79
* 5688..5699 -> 0.2 angstrom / 5.61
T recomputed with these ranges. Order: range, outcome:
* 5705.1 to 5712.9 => 5.49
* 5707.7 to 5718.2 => 5.59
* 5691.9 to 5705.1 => 5.59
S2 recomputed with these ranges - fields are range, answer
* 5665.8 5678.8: 5.66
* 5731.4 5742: 6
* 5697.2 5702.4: 5.57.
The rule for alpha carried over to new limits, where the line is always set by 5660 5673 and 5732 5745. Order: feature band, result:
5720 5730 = -0.019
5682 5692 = -0.014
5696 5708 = 0.036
